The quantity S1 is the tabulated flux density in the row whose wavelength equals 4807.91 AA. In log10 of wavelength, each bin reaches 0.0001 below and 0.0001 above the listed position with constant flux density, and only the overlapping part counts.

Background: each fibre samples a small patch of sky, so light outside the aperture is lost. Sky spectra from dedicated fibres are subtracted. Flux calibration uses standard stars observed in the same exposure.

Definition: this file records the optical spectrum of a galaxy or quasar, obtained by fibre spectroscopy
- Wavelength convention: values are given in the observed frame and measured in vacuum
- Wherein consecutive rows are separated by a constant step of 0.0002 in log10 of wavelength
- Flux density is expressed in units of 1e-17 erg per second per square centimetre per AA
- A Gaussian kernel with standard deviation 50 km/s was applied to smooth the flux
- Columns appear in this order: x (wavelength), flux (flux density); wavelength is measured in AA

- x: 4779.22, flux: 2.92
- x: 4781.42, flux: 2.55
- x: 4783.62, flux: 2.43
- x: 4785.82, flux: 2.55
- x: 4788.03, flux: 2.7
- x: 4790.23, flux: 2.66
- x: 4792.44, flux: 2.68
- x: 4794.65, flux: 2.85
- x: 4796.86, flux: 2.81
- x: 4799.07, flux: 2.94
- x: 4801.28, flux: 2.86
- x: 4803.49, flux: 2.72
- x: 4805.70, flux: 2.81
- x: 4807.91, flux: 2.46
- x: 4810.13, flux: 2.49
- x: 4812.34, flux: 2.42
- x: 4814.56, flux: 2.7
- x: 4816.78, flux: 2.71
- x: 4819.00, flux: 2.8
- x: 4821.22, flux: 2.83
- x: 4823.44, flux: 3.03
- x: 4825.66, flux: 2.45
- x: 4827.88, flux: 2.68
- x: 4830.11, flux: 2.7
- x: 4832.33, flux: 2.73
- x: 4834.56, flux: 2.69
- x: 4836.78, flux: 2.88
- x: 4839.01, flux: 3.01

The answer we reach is 2.46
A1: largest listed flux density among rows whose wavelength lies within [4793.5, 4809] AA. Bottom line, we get 2.94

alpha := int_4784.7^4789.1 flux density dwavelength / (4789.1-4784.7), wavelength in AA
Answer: 2.62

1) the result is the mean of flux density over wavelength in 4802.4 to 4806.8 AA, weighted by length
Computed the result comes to 2.77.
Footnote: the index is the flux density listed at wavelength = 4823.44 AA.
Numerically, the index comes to 3.03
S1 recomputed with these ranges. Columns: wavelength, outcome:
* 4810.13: 2.49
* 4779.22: 2.92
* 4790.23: 2.66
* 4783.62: 2.43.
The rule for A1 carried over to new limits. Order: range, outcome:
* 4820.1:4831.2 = 3.03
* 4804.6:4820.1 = 2.81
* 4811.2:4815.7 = 2.7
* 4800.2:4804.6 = 2.86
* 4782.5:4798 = 2.85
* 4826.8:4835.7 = 2.73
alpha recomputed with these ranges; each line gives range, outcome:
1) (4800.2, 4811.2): 2.67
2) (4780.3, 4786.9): 2.51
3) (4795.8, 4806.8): 2.83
